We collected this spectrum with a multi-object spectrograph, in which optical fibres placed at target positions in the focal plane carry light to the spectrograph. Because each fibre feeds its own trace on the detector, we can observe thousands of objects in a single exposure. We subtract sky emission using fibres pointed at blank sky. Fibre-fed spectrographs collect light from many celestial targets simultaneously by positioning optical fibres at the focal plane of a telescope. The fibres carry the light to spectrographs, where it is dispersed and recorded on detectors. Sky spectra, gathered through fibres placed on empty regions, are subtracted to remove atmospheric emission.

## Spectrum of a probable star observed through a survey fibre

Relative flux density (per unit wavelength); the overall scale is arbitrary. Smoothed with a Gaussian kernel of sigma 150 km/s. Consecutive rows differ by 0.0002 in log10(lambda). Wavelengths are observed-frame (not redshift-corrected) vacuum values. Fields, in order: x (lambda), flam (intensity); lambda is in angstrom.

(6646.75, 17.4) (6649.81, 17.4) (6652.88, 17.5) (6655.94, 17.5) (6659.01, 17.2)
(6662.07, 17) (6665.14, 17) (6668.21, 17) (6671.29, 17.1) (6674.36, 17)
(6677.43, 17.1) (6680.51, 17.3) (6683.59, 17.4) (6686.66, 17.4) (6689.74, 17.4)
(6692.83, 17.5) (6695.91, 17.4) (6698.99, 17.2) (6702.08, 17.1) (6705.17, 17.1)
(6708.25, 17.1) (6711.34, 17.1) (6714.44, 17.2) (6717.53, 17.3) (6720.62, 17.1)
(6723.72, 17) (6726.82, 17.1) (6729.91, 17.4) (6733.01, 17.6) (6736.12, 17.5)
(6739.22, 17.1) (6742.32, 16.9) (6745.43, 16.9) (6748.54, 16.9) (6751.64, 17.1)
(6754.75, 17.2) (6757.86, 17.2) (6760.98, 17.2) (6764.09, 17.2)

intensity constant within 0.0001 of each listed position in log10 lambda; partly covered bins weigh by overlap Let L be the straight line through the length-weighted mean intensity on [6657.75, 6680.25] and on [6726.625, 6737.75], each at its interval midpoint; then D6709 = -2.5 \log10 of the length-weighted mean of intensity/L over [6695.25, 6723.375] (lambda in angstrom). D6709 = 0.01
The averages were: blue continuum 17.1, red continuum 17.4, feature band 17.2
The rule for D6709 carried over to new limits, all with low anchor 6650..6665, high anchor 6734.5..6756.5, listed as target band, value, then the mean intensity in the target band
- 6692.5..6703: -0.01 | 17.3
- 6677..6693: -0.01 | 17.3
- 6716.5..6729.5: 0.00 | 17.1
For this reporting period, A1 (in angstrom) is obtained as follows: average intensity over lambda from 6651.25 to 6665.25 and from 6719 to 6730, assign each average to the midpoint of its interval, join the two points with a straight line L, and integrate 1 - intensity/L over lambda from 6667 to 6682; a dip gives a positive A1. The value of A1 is 0.11 angstrom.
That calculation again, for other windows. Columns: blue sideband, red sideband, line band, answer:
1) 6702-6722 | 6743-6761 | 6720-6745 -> -0.14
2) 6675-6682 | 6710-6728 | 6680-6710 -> -0.23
